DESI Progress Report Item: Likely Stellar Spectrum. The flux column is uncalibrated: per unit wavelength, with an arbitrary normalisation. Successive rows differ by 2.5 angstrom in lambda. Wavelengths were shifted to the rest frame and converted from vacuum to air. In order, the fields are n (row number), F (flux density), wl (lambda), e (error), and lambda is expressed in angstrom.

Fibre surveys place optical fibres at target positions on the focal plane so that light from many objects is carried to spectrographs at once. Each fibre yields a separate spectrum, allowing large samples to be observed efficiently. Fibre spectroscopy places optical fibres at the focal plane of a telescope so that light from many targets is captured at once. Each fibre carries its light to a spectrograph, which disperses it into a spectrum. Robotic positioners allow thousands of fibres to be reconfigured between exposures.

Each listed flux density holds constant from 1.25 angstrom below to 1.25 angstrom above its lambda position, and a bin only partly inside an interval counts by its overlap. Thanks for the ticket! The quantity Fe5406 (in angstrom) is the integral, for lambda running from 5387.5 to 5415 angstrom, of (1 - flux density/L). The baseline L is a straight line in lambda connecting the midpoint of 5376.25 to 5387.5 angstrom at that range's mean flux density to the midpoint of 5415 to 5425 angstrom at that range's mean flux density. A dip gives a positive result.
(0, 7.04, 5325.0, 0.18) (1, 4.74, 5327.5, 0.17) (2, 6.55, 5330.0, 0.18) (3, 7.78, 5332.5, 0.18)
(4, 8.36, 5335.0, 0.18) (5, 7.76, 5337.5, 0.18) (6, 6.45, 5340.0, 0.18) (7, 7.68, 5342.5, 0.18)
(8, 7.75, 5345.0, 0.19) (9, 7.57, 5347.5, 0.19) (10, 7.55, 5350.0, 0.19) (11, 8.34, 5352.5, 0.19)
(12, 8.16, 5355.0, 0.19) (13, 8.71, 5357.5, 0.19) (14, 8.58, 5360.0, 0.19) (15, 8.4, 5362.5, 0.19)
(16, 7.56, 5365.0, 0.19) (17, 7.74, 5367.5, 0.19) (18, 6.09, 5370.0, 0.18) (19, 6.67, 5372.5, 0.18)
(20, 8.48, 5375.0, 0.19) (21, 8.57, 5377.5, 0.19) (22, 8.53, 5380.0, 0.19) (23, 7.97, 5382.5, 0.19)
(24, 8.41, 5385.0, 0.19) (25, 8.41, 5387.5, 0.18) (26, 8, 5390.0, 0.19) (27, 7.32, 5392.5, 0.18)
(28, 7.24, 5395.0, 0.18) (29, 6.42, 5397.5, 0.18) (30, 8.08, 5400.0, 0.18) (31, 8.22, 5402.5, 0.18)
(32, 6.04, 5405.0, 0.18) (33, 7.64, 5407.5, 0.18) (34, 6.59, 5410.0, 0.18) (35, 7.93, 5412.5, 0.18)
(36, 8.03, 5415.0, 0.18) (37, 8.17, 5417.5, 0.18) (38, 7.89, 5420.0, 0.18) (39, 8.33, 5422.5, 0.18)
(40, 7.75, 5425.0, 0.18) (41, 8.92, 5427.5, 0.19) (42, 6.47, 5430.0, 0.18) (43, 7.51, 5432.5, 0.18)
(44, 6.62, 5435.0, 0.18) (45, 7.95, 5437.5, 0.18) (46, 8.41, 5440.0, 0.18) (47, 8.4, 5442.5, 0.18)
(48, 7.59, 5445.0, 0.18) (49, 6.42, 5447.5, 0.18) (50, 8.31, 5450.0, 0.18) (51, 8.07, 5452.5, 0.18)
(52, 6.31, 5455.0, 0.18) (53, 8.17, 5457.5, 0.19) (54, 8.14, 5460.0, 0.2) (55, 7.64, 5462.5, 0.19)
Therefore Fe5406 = 2.7 angstrom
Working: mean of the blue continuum 8.37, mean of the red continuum 8.07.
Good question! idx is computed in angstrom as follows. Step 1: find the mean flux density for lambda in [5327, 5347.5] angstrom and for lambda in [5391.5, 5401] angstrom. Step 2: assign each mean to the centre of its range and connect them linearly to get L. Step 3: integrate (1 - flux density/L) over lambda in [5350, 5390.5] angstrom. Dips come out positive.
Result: -4.36 angstrom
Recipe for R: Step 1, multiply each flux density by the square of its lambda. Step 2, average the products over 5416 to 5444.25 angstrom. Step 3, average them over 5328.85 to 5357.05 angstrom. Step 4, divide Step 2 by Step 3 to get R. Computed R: 1.1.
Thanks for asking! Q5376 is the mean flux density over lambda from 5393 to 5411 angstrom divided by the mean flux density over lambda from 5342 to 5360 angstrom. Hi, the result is 0.9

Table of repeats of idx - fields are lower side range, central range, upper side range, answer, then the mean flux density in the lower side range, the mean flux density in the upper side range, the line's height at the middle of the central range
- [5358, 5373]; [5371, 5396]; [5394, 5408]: -1.75 angstrom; 7.61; 7.25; 7.43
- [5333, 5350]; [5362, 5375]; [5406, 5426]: 0.54 angstrom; 7.6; 7.77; 7.66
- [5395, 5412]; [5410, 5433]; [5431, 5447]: -1.22 angstrom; 7.2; 7.66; 7.44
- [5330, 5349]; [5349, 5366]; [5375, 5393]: -0.82 angstrom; 7.55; 8.23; 7.82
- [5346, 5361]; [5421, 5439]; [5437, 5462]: 0.41 angstrom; 8.14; 7.77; 7.84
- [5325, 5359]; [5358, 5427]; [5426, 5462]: -1.77 angstrom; 7.48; 7.66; 7.57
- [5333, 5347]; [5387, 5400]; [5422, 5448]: 0.29 angstrom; 7.61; 7.69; 7.65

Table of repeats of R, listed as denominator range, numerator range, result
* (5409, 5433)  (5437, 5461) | 1.01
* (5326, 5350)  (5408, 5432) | 1.11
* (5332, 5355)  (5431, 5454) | 1.03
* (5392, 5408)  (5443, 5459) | 1.06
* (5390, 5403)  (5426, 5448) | 1.04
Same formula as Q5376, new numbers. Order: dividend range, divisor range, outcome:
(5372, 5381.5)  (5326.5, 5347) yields 1.14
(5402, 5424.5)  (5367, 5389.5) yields 0.97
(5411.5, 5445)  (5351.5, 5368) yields 0.96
